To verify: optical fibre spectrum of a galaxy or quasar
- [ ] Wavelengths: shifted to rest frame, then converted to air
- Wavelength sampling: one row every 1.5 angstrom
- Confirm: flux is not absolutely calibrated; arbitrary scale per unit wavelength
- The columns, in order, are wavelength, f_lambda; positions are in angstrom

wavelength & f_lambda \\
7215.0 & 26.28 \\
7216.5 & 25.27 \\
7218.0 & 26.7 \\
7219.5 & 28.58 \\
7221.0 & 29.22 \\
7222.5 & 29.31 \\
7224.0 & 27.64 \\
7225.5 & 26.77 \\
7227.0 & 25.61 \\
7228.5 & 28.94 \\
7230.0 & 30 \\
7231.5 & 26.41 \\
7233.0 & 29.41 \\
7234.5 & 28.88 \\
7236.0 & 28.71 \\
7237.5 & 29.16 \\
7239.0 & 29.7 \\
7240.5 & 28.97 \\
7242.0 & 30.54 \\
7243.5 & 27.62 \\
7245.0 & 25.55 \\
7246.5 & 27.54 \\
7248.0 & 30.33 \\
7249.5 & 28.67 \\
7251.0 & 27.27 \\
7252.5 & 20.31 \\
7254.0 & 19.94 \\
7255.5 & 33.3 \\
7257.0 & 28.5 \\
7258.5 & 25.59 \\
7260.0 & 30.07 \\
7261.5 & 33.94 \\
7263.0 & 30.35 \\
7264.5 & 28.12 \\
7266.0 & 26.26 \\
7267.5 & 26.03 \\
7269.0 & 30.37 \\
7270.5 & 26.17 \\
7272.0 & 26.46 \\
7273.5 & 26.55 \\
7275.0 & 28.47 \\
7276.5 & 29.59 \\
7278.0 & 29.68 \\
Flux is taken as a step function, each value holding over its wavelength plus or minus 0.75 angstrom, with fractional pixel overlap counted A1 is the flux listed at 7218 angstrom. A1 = 26.7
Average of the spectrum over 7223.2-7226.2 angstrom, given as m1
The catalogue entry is 27.2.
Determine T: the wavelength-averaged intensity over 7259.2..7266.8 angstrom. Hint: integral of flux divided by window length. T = 29.7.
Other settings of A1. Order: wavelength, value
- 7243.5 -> 27.62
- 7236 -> 28.71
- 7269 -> 30.37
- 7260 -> 30.07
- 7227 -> 25.61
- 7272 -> 26.46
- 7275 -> 28.47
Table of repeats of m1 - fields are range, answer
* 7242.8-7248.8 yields 27.8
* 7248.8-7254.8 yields 24.1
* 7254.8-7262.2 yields 30.2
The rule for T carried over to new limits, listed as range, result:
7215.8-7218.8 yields 26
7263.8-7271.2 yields 27.4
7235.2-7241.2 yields 29.1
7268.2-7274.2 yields 27.4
